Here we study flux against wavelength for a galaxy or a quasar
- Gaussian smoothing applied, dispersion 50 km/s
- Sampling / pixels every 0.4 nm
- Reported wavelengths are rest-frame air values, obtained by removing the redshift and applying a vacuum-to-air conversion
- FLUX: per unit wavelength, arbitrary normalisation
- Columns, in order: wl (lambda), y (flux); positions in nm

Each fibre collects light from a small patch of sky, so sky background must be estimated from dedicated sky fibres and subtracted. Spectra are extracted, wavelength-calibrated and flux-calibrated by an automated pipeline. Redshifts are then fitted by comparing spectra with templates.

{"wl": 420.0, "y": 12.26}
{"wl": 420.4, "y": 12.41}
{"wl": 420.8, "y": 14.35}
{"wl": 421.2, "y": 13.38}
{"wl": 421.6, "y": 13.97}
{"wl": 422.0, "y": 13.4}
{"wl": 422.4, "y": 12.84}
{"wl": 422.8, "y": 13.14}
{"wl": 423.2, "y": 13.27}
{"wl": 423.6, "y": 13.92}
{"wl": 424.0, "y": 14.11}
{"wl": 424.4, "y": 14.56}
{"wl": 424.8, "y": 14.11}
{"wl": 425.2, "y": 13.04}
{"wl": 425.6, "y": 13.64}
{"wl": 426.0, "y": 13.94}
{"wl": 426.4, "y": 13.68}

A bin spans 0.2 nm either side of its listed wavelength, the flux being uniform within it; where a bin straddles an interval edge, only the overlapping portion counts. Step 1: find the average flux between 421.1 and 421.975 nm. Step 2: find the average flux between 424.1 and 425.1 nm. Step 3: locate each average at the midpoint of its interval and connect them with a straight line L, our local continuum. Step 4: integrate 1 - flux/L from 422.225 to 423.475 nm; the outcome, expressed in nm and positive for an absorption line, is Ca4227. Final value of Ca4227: 0.07 nm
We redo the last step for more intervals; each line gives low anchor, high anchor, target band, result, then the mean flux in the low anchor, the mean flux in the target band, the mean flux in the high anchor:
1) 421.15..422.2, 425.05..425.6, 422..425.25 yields -0.05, 13.6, 13.6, 13.3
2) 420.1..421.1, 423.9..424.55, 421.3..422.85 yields 0.04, 13.3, 13.4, 14.4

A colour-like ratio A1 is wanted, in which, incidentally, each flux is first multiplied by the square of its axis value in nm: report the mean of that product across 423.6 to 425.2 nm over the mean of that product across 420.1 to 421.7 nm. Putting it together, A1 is 1.07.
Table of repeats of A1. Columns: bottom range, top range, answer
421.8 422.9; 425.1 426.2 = 1.05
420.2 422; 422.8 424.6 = 1.04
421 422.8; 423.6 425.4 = 1.06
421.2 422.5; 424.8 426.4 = 1.03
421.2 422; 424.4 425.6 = 1.02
